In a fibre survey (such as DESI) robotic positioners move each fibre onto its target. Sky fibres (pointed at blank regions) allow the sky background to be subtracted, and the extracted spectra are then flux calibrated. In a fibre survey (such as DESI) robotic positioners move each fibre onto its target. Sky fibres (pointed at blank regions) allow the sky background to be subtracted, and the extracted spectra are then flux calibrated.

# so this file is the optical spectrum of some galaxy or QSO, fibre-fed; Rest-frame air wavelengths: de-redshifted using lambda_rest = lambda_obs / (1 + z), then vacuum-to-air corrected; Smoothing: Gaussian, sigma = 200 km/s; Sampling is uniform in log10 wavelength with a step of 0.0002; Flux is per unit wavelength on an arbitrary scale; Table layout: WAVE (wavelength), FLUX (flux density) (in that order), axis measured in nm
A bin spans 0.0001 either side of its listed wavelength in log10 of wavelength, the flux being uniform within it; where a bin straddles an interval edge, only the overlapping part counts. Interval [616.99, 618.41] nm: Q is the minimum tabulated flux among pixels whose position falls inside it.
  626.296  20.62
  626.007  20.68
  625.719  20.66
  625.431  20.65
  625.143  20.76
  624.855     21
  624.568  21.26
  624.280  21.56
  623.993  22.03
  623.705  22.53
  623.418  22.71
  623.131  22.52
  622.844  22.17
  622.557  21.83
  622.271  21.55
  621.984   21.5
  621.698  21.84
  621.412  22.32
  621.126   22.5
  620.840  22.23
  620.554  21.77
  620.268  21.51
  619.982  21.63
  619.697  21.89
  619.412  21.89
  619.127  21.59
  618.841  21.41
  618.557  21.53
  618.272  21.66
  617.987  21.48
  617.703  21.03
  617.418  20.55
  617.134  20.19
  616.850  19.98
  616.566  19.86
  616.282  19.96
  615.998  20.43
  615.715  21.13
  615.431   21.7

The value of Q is 20.19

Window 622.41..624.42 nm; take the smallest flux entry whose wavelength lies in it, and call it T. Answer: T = 21.56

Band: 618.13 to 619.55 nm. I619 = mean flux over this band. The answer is 21.6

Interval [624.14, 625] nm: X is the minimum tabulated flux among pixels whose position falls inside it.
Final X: 21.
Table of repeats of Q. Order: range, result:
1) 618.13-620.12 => 21.41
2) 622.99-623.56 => 22.52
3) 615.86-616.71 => 19.86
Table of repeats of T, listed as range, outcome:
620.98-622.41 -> 21.5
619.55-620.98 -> 21.51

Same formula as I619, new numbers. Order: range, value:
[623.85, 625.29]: 21.3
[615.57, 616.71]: 20.3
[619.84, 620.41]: 21.6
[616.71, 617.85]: 20.4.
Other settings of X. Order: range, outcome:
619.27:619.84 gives 21.89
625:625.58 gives 20.65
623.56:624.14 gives 22.03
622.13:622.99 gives 21.55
